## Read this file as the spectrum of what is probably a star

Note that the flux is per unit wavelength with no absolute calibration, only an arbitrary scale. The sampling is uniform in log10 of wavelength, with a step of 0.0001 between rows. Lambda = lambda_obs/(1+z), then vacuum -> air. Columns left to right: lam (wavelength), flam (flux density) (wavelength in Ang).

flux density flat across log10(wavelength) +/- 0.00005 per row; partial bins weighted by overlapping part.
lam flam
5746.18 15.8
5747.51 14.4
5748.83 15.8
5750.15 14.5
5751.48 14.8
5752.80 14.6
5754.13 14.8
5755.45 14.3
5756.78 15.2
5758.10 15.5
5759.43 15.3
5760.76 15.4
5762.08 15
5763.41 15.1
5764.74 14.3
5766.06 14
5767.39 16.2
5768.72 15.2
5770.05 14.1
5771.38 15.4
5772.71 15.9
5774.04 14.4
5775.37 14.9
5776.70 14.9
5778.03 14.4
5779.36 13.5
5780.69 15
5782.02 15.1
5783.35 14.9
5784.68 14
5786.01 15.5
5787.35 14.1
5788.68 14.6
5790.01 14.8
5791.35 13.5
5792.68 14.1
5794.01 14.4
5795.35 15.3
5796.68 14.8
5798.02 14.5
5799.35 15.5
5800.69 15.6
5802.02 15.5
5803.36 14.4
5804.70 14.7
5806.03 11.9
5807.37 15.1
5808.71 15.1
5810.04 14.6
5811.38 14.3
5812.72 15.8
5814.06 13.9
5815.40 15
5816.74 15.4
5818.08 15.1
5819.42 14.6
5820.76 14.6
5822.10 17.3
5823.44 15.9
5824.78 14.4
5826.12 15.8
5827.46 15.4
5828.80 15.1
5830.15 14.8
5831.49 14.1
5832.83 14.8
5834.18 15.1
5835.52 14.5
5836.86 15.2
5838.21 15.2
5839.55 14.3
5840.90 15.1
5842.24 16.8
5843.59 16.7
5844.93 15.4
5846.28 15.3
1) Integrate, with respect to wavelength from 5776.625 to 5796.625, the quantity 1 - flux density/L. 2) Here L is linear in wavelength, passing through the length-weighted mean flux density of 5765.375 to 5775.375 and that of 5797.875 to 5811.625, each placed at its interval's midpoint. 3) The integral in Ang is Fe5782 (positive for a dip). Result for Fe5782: 0.43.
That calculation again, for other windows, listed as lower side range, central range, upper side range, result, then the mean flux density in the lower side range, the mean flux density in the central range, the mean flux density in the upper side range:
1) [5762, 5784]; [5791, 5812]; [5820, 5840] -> 0.5 Ang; 14.8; 14.6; 15.1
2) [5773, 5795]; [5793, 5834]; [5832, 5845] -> 0.1 Ang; 14.5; 14.9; 15.3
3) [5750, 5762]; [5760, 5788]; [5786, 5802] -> 0.0 Ang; 15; 14.8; 14.7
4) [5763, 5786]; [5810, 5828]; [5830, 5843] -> -0.3 Ang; 14.8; 15.2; 15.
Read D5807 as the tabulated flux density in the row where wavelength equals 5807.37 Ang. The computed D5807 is 15.1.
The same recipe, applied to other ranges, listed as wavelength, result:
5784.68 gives 14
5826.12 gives 15.8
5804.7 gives 14.7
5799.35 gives 15.5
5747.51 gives 14.4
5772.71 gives 15.9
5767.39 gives 16.2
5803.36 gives 14.4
